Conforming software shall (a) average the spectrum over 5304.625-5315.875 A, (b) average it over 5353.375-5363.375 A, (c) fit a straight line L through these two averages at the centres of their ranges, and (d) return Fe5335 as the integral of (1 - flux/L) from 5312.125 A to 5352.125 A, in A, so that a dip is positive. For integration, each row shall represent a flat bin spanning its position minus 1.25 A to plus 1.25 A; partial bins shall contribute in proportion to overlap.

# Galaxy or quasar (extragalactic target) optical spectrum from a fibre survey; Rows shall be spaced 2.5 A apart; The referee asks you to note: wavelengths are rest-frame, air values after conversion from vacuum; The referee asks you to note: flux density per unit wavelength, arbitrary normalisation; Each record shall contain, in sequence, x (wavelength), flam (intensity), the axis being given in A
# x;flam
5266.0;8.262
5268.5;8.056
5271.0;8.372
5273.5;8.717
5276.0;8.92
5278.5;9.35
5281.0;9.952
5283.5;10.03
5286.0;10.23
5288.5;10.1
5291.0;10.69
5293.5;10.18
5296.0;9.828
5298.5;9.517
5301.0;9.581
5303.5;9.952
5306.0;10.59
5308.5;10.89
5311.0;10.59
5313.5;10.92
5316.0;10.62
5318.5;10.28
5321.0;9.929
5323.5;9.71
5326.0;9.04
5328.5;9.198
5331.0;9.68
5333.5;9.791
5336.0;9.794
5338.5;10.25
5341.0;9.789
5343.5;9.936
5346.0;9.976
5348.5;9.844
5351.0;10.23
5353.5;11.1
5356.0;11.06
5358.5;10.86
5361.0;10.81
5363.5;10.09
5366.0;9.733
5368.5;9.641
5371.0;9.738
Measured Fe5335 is 3.1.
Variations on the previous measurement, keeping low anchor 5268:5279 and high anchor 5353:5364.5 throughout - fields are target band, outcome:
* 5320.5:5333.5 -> 0.6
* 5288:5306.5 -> -1.5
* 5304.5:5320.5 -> -1.6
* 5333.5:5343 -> 0.3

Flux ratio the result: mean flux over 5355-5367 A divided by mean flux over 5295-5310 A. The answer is 1.04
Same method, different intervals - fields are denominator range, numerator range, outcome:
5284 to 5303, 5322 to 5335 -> 0.95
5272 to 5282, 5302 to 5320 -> 1.14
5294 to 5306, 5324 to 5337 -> 0.97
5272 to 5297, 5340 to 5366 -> 1.06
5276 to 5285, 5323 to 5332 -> 0.97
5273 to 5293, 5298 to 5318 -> 1.06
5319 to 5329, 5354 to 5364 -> 1.13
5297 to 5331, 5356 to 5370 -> 1.02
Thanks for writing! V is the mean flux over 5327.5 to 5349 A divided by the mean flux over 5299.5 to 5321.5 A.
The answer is 0.9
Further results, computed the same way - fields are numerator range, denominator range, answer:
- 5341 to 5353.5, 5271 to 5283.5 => 1.09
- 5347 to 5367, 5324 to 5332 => 1.12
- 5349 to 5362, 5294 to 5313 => 1.06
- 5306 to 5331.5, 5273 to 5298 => 1.03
